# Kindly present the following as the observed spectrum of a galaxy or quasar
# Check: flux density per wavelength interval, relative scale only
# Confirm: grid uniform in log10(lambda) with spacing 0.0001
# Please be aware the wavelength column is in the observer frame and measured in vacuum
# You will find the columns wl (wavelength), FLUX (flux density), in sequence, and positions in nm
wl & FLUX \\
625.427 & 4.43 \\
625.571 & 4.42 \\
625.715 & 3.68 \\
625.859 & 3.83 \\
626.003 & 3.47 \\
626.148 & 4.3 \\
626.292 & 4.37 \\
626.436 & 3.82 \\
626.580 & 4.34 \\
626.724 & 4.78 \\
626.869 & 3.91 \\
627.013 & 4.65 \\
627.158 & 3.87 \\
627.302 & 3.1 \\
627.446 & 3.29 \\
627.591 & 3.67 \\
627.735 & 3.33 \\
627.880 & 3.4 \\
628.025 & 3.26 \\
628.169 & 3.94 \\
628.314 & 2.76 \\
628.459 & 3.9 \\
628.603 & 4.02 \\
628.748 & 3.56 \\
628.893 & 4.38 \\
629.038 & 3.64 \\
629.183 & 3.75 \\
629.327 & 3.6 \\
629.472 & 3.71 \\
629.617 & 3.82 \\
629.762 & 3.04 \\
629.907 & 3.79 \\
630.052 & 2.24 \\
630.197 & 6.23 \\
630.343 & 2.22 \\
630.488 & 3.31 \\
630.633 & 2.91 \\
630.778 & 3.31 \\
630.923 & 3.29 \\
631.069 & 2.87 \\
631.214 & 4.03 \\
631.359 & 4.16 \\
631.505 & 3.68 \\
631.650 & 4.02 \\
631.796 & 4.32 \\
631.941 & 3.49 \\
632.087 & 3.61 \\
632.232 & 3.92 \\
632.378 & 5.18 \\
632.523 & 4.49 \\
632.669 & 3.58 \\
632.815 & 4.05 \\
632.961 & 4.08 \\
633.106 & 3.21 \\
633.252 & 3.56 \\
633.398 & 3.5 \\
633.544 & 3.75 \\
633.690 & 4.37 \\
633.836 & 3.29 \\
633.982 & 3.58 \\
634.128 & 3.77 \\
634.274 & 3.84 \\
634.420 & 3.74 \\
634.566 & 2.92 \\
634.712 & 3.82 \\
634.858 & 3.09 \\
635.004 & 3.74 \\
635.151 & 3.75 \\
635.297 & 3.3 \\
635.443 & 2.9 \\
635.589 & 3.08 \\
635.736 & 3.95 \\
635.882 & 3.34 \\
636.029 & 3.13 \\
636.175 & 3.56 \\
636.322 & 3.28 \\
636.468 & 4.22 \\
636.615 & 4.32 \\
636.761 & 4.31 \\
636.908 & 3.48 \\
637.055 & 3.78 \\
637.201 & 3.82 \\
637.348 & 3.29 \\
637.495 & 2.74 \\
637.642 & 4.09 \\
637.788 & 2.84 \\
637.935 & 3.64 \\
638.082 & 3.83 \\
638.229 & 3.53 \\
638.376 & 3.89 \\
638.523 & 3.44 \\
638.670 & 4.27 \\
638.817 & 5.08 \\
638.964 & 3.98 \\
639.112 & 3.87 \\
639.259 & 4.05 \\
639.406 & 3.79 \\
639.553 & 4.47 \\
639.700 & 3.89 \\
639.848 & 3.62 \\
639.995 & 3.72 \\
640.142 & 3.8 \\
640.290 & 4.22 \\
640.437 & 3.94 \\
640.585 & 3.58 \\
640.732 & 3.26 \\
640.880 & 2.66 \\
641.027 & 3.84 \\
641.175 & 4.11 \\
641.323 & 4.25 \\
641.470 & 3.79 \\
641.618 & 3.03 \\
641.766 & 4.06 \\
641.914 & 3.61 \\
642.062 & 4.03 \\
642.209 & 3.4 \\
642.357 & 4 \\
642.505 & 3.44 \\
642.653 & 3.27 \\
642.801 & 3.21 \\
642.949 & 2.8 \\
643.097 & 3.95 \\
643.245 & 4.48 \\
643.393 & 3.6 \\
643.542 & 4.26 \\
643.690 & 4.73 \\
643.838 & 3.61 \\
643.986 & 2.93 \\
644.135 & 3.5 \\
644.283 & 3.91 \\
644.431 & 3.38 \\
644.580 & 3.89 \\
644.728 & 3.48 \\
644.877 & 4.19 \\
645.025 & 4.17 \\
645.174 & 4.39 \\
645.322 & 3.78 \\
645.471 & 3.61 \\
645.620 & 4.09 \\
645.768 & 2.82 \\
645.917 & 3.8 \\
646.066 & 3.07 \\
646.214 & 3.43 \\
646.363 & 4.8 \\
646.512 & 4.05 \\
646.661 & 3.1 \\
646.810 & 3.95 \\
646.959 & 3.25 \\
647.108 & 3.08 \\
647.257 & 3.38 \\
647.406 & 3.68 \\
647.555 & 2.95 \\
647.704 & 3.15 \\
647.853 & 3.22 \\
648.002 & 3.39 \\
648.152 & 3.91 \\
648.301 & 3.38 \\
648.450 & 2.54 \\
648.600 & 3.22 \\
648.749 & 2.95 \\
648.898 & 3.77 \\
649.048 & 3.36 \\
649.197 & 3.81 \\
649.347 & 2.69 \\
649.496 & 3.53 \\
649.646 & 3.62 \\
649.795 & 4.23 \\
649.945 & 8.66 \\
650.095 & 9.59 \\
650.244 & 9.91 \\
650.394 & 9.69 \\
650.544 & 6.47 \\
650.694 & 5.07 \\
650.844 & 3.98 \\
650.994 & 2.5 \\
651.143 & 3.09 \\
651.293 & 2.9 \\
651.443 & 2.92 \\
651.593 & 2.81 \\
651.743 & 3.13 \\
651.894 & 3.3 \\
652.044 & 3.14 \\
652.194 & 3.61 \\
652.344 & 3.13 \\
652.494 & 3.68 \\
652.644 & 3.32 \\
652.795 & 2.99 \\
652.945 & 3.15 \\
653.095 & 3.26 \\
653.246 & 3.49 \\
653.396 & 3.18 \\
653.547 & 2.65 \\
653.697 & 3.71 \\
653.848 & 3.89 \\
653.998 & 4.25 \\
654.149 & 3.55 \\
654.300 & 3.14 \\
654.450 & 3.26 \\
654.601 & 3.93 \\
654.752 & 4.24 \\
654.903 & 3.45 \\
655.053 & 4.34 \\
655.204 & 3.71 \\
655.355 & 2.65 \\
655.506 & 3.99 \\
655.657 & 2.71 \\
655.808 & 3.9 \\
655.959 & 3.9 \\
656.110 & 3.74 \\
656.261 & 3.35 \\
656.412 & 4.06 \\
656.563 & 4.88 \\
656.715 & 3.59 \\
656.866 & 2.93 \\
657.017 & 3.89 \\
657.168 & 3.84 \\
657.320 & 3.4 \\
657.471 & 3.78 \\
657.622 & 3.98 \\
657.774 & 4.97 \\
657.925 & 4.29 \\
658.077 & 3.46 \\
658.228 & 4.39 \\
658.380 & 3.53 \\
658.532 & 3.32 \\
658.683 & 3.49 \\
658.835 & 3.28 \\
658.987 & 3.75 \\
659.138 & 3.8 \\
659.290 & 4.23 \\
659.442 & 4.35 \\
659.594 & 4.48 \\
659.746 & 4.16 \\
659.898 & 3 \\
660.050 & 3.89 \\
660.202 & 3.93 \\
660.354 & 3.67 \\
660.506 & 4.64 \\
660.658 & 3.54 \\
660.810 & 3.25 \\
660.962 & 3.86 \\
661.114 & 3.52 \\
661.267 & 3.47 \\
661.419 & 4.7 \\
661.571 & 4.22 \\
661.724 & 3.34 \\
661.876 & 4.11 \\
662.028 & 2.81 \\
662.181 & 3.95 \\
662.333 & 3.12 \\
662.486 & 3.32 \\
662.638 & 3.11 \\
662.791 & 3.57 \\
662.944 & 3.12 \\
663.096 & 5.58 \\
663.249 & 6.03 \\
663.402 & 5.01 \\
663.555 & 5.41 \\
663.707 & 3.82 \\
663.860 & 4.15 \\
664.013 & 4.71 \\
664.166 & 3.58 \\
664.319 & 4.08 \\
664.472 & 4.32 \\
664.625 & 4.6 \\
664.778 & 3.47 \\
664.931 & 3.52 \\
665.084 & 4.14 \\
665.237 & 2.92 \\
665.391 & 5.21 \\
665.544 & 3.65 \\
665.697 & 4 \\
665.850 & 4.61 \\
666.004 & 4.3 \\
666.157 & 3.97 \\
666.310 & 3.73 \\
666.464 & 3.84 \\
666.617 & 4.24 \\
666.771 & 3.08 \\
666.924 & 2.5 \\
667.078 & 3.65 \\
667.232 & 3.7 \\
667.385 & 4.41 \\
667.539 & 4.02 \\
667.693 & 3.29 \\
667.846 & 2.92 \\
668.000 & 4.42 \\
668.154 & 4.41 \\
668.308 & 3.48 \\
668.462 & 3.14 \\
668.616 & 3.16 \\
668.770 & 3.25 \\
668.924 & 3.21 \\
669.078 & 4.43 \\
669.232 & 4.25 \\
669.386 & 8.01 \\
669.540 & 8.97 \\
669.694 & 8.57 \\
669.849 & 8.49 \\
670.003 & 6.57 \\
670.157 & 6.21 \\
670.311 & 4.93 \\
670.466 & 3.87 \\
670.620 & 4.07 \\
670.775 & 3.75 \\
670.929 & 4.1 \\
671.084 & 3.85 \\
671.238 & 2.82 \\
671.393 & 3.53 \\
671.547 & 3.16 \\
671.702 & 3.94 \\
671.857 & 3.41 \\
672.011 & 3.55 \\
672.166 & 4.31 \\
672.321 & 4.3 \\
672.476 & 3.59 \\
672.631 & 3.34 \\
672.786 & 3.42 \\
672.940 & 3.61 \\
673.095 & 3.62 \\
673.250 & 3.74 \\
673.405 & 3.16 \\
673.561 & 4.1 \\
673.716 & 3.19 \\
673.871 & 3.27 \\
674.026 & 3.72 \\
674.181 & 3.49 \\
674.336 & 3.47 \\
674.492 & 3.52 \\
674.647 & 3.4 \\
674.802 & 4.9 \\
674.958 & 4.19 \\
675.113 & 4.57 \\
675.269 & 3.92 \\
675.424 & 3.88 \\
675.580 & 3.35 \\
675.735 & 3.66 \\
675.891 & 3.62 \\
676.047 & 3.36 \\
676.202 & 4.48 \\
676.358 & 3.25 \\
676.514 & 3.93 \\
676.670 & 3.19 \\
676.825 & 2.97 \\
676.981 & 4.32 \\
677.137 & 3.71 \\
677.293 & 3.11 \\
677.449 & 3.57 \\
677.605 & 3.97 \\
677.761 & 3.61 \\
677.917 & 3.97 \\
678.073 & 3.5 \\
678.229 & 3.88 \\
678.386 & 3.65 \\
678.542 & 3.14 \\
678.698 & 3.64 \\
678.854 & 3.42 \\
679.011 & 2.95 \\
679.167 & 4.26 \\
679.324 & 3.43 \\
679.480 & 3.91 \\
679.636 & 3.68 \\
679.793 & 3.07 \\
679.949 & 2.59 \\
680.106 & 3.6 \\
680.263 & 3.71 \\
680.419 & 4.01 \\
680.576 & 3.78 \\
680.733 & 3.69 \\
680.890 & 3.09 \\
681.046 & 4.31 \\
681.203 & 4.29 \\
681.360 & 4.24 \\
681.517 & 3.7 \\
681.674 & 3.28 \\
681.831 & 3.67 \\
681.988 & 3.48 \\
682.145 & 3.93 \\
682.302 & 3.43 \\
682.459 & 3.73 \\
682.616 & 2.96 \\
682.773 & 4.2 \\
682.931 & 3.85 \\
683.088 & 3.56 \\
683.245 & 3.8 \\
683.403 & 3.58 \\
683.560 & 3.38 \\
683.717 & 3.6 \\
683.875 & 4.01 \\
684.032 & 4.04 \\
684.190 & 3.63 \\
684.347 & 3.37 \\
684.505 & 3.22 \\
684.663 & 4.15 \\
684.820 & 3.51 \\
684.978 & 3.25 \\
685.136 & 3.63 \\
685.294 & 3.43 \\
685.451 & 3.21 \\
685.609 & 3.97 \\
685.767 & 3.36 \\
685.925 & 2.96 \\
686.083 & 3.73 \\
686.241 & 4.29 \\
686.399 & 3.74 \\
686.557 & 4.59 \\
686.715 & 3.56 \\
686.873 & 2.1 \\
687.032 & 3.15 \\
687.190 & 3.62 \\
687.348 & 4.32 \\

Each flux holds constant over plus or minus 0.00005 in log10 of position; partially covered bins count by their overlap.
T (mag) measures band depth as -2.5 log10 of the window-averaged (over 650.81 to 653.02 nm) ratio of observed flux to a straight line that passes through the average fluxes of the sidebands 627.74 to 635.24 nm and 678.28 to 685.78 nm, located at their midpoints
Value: 0.16 mag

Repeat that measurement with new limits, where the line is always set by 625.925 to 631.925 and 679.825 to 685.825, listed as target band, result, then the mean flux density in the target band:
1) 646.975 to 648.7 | 0.13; 3.26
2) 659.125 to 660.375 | -0.08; 3.96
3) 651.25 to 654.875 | 0.10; 3.36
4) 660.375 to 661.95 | -0.06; 3.86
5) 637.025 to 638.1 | 0.07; 3.48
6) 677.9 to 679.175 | 0.03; 3.55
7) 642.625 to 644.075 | 0.00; 3.69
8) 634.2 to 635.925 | 0.07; 3.46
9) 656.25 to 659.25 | -0.04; 3.81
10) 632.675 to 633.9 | -0.01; 3.72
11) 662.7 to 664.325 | -0.22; 4.46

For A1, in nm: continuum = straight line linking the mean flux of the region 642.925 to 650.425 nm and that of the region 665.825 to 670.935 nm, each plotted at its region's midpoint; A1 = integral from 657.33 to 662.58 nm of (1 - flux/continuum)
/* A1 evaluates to 0.64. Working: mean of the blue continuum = 4.03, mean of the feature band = 3.8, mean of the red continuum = 4.52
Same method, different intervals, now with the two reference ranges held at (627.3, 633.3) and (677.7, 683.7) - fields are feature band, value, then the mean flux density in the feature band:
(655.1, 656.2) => 0.03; 3.53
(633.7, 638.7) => 0.11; 3.58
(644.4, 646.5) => -0.08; 3.79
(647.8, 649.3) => 0.13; 3.34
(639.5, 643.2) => -0.02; 3.68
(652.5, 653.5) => 0.11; 3.24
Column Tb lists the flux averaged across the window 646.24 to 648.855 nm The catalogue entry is 3.42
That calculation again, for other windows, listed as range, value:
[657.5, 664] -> 3.95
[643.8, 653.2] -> 3.89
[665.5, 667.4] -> 3.81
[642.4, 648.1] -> 3.63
